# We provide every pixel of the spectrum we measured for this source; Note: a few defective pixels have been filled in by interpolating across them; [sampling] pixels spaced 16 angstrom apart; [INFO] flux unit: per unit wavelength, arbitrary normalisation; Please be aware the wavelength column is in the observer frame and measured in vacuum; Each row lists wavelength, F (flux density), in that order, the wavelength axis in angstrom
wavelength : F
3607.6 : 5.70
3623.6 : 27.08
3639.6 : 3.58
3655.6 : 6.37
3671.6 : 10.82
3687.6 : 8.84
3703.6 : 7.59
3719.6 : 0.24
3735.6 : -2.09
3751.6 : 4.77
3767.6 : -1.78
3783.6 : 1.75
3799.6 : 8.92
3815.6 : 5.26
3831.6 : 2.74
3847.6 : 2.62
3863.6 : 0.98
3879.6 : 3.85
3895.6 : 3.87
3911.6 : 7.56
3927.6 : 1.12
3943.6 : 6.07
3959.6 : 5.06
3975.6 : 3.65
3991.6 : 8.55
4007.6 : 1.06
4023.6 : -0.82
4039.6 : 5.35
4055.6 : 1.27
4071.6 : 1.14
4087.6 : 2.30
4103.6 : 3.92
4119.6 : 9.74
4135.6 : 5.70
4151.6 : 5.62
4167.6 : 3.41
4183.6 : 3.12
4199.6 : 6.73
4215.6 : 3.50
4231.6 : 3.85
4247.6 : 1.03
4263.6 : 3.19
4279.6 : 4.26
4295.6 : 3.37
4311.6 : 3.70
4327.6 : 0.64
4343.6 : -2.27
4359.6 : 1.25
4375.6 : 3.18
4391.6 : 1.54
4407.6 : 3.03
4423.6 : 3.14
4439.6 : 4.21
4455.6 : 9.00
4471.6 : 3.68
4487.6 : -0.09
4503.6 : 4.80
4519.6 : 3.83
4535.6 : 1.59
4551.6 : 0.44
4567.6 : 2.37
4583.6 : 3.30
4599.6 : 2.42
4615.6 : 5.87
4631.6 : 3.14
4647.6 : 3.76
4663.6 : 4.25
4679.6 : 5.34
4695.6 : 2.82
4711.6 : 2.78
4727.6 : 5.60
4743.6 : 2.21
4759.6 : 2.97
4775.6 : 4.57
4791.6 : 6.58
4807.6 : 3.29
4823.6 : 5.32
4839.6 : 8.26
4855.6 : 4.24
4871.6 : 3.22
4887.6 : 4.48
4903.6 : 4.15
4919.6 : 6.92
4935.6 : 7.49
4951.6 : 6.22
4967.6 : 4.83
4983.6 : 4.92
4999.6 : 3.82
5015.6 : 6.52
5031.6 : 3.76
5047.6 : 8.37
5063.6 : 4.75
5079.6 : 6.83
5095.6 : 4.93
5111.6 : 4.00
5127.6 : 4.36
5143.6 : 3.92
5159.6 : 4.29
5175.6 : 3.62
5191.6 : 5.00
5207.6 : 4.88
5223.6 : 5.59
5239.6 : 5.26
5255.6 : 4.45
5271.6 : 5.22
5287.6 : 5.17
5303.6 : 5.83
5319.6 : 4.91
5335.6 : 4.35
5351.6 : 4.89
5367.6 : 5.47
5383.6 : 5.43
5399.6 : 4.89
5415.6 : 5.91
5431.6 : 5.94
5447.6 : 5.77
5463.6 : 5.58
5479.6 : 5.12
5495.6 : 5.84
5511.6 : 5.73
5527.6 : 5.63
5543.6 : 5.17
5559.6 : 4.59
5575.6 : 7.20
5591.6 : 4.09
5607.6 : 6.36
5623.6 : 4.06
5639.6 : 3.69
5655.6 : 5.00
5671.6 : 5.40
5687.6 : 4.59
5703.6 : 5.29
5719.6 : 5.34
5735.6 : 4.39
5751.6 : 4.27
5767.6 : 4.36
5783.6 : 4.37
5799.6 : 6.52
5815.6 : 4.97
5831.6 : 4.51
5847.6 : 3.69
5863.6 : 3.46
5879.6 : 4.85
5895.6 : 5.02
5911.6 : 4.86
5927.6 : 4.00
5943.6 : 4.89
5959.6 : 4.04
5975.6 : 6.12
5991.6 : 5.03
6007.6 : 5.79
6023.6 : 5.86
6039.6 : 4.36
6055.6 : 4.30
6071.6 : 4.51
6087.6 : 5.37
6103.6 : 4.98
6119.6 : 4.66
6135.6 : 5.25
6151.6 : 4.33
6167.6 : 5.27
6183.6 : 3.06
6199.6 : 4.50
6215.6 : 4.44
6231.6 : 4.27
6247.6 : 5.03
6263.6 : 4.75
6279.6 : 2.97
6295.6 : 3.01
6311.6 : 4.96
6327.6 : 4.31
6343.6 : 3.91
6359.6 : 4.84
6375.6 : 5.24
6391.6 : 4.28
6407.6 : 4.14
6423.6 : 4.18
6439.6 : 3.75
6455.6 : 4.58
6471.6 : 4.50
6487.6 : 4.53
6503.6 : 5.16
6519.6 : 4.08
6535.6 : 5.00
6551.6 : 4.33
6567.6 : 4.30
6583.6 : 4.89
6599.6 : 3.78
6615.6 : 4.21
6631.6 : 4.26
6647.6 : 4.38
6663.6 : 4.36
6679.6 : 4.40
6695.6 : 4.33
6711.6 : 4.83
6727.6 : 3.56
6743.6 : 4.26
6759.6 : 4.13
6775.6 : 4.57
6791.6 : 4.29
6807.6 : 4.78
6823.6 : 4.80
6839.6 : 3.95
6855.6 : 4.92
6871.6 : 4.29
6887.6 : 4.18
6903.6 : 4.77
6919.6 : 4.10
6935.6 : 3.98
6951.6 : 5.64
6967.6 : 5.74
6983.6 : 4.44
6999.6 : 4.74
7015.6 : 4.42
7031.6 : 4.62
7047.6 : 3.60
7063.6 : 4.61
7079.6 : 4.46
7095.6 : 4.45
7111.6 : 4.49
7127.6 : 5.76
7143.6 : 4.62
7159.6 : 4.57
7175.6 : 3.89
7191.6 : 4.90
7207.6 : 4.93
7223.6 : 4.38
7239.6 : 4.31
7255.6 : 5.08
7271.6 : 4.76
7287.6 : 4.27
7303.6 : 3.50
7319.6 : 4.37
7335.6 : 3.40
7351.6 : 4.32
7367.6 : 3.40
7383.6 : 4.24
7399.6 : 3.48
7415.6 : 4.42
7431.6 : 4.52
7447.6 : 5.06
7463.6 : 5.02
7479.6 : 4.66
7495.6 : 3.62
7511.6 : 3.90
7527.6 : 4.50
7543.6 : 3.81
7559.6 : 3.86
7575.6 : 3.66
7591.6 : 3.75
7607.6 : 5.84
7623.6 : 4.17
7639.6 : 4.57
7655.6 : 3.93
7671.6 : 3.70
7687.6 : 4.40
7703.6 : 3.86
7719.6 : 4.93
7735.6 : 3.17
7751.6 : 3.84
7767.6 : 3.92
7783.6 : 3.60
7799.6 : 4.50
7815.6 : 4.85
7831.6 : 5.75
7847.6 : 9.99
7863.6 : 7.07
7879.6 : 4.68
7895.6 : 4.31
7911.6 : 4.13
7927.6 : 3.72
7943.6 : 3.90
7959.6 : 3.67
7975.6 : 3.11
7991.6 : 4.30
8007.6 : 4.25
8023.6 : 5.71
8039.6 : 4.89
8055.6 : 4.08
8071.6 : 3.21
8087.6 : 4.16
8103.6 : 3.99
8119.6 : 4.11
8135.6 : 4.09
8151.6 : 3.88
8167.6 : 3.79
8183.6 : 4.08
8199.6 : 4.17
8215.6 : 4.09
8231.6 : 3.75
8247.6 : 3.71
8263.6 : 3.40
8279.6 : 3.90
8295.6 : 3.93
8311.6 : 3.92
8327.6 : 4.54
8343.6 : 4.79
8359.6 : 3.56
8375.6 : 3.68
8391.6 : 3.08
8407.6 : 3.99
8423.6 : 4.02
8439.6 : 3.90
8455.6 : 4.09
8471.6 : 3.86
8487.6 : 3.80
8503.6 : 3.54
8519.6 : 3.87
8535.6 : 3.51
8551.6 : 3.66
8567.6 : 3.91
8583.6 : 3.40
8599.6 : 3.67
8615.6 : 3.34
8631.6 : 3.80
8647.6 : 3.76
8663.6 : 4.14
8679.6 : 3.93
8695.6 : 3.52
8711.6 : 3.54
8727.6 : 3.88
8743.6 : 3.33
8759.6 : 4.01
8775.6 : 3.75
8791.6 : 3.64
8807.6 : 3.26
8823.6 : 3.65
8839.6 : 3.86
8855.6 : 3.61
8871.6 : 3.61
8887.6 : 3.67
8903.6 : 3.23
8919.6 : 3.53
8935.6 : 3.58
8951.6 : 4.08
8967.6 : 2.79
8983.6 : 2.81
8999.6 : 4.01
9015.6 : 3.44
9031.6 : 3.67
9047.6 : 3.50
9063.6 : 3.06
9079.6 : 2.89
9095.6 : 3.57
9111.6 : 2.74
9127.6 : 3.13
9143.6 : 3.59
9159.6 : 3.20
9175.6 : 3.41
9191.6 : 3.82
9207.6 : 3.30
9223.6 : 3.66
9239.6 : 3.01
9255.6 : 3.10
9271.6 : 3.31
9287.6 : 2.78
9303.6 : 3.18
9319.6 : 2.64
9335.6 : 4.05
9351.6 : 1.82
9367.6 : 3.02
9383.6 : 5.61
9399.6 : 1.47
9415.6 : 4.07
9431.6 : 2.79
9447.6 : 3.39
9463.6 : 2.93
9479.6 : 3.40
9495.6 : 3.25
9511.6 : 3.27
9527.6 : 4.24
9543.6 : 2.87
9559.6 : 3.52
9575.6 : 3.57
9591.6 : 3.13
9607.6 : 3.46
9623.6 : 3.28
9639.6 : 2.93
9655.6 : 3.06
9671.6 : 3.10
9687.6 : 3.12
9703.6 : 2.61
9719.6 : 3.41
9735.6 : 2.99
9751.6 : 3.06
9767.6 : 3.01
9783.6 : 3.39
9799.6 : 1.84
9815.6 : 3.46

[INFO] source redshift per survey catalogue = 0.194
